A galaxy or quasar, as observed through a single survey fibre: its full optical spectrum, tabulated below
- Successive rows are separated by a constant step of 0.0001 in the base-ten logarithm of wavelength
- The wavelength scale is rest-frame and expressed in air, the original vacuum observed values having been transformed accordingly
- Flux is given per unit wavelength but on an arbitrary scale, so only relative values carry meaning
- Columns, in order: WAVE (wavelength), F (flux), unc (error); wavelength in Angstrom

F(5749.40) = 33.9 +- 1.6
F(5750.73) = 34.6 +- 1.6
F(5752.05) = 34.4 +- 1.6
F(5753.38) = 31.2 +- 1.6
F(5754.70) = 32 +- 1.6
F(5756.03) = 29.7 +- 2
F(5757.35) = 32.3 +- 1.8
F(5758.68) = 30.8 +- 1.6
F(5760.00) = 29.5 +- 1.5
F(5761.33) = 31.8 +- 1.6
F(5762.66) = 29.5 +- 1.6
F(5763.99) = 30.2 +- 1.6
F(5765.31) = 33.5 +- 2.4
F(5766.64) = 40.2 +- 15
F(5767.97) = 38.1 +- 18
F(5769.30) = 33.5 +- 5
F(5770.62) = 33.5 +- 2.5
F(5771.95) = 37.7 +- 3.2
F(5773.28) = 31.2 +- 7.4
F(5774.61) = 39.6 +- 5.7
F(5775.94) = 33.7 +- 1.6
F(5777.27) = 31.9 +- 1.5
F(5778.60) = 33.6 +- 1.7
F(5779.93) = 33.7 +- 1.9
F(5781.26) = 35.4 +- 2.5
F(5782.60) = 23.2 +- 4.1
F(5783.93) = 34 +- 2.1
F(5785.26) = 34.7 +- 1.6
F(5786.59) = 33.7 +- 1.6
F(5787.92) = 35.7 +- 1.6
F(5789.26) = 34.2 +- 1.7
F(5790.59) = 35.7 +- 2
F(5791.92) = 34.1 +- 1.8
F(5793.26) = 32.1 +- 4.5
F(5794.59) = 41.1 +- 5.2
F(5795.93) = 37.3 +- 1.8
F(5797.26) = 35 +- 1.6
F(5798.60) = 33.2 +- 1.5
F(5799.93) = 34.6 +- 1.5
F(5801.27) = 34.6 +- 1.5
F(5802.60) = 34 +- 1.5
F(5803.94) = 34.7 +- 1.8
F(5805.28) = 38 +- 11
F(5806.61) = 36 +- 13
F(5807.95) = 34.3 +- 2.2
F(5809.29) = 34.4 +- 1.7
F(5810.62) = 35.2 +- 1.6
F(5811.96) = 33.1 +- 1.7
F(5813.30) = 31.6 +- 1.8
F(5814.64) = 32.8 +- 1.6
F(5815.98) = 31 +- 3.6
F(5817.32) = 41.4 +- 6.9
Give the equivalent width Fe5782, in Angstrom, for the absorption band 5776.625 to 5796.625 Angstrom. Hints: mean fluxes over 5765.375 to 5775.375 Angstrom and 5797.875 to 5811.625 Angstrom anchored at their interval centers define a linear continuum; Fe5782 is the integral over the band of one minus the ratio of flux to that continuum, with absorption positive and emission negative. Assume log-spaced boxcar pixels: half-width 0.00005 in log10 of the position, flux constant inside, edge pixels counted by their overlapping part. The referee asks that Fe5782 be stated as 0.8 Angstrom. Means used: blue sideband 36.1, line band 34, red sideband 34.9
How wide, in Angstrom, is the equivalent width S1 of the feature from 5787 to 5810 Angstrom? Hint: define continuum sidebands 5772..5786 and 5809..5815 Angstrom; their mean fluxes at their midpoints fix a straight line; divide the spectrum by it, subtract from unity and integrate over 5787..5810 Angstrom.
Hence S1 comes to -1.3 Angstrom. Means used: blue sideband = 33.3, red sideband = 33.4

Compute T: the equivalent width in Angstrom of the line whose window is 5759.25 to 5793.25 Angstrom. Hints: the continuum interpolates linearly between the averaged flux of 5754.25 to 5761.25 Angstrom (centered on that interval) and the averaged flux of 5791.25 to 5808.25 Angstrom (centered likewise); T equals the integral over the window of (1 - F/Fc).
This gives -0.8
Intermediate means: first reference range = 30.9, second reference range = 35.3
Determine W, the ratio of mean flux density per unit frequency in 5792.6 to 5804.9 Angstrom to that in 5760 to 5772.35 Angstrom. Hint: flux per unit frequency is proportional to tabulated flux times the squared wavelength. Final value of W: 1.05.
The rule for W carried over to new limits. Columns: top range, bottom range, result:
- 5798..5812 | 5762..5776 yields 1.02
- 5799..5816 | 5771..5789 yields 1.03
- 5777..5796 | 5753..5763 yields 1.11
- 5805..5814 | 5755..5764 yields 1.15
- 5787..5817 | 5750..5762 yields 1.11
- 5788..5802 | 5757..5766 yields 1.15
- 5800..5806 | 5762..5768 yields 1.05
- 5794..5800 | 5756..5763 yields 1.20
